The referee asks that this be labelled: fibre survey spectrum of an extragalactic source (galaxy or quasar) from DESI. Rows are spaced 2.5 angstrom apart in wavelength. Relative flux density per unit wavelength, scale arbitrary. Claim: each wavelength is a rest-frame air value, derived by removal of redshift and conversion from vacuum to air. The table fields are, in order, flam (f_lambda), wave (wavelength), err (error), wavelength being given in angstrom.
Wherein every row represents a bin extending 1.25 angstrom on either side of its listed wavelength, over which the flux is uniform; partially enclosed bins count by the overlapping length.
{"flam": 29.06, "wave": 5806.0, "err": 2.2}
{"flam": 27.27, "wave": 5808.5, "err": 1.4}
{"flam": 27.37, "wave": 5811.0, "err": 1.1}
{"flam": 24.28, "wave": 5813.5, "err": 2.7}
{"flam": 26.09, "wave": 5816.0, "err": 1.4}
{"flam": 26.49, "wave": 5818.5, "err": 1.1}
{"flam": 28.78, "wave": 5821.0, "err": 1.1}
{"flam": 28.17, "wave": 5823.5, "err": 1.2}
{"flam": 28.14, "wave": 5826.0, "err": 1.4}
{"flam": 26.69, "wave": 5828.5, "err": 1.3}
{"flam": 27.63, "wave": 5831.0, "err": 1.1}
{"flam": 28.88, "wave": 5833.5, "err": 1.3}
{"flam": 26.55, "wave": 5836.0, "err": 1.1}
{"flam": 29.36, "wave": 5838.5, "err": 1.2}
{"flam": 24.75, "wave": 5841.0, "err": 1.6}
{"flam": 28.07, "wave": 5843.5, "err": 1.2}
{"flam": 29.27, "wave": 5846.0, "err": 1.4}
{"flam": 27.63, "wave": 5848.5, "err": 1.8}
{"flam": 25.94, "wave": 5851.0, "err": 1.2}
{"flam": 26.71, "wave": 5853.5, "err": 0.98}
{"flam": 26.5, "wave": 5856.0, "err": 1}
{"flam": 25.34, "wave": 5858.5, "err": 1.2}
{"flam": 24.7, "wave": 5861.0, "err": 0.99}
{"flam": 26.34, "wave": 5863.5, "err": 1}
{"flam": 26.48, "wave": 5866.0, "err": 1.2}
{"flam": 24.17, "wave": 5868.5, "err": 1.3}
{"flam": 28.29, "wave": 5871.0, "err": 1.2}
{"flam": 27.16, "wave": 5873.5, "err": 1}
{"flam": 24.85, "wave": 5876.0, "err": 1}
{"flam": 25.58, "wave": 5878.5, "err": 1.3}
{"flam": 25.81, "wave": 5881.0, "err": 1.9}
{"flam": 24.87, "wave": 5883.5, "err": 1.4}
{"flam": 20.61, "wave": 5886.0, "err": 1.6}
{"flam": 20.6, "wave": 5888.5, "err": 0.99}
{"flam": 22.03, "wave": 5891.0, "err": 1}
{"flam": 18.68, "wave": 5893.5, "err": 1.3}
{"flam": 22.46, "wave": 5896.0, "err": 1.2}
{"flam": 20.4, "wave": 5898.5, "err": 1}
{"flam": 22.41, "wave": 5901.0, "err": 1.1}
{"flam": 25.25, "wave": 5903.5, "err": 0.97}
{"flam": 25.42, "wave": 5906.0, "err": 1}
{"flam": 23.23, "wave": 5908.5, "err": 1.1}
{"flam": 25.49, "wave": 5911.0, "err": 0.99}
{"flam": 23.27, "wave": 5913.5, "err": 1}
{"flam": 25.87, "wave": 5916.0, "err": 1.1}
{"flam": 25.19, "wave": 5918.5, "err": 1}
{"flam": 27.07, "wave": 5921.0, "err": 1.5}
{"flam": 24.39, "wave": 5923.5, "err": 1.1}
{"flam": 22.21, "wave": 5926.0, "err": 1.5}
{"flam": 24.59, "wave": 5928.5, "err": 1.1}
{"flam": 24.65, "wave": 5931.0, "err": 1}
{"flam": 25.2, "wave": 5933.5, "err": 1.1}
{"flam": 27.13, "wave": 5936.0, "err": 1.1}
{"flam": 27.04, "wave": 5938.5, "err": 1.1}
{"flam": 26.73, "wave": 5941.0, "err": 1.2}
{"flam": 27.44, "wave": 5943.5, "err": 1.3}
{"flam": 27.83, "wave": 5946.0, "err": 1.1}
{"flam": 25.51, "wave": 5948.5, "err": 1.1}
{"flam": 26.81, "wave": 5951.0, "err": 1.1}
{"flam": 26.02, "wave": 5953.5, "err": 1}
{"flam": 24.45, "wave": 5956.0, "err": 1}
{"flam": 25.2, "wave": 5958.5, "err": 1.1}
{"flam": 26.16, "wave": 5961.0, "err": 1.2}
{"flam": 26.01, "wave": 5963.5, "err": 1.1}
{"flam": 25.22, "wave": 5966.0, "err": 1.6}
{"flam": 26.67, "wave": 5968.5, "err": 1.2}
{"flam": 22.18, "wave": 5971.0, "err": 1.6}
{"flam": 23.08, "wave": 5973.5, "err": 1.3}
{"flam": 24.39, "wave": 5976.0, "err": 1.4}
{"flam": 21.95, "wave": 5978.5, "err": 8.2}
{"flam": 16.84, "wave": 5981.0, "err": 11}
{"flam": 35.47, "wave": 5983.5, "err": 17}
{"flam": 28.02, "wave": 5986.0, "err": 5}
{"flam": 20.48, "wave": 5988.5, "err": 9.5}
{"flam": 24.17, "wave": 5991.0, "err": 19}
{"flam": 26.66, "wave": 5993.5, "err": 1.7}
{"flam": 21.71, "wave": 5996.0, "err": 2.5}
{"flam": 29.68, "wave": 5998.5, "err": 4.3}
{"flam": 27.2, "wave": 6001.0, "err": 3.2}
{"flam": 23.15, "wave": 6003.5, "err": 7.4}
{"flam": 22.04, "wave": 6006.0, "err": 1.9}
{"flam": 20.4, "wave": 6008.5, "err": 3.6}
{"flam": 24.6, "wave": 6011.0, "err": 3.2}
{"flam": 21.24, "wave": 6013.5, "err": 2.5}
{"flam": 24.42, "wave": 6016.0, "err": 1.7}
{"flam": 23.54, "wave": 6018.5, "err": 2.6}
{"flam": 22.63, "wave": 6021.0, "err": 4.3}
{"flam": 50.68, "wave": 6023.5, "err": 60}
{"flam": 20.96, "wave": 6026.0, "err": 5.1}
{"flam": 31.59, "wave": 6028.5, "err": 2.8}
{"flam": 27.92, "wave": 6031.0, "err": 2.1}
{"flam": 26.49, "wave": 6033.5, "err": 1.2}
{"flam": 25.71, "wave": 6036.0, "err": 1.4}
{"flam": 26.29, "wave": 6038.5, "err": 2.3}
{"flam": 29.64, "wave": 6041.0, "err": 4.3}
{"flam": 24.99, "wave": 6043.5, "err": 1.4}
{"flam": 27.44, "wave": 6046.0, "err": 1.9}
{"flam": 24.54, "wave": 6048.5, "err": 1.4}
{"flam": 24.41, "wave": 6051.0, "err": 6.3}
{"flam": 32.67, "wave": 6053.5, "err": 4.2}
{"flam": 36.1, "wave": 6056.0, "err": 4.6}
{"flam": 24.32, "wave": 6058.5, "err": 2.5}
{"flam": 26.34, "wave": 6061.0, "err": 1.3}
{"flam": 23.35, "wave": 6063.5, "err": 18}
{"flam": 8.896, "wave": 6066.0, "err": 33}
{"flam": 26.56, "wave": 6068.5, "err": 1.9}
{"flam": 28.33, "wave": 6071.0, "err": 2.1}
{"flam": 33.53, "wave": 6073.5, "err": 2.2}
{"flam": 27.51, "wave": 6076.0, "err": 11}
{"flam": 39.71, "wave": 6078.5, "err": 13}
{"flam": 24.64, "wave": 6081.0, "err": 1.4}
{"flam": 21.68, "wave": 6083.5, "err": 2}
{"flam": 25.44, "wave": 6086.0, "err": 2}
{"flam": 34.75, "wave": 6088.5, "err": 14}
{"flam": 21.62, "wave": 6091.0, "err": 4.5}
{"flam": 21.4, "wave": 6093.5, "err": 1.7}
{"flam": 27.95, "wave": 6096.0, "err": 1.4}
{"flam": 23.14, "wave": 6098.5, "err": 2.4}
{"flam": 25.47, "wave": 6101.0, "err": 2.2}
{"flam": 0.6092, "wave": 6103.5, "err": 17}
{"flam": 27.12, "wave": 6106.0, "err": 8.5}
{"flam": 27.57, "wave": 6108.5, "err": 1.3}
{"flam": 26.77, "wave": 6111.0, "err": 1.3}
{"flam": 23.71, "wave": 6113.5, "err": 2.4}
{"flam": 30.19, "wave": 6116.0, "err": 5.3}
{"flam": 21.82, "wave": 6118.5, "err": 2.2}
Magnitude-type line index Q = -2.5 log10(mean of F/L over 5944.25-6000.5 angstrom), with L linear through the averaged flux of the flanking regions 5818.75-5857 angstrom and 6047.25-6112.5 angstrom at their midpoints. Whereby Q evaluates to 0.049 mag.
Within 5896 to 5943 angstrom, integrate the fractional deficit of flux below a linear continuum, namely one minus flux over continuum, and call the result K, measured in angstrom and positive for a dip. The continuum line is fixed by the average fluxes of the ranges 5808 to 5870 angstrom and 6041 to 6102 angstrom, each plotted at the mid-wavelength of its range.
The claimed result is 3.5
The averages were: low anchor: 26.9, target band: 24.7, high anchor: 26.5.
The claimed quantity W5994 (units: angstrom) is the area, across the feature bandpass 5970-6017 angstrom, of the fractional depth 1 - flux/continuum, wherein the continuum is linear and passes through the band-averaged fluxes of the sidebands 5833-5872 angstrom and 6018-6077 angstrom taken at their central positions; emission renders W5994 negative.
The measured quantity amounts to 5.3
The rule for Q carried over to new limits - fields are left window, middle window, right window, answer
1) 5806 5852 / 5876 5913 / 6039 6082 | 0.181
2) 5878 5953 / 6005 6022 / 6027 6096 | 0.151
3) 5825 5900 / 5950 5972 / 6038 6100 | 0.024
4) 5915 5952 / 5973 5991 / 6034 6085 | 0.080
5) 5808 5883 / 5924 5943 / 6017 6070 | 0.059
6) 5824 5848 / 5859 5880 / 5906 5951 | 0.041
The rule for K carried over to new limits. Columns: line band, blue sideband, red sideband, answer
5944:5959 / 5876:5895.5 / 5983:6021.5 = -1.5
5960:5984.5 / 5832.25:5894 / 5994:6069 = 1.1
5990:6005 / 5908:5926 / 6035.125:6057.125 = 0.8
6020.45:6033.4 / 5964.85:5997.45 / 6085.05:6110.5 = -3.6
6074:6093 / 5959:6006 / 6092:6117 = -3.5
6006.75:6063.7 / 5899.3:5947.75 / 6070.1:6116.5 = -3.1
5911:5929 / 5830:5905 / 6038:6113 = 0.5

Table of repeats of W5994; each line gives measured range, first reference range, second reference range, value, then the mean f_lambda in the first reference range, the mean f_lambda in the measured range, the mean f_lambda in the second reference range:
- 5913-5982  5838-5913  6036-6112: 0.5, 24.9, 25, 25.8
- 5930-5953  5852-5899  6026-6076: -1.1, 24.4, 26.5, 26.7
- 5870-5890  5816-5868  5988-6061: 1.7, 27.1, 24.6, 26.5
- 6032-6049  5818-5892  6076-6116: -0.8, 26.2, 26.5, 25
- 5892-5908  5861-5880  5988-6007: 2.0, 26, 22.5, 24.6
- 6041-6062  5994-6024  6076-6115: -2.2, 25.3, 27.7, 24.9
